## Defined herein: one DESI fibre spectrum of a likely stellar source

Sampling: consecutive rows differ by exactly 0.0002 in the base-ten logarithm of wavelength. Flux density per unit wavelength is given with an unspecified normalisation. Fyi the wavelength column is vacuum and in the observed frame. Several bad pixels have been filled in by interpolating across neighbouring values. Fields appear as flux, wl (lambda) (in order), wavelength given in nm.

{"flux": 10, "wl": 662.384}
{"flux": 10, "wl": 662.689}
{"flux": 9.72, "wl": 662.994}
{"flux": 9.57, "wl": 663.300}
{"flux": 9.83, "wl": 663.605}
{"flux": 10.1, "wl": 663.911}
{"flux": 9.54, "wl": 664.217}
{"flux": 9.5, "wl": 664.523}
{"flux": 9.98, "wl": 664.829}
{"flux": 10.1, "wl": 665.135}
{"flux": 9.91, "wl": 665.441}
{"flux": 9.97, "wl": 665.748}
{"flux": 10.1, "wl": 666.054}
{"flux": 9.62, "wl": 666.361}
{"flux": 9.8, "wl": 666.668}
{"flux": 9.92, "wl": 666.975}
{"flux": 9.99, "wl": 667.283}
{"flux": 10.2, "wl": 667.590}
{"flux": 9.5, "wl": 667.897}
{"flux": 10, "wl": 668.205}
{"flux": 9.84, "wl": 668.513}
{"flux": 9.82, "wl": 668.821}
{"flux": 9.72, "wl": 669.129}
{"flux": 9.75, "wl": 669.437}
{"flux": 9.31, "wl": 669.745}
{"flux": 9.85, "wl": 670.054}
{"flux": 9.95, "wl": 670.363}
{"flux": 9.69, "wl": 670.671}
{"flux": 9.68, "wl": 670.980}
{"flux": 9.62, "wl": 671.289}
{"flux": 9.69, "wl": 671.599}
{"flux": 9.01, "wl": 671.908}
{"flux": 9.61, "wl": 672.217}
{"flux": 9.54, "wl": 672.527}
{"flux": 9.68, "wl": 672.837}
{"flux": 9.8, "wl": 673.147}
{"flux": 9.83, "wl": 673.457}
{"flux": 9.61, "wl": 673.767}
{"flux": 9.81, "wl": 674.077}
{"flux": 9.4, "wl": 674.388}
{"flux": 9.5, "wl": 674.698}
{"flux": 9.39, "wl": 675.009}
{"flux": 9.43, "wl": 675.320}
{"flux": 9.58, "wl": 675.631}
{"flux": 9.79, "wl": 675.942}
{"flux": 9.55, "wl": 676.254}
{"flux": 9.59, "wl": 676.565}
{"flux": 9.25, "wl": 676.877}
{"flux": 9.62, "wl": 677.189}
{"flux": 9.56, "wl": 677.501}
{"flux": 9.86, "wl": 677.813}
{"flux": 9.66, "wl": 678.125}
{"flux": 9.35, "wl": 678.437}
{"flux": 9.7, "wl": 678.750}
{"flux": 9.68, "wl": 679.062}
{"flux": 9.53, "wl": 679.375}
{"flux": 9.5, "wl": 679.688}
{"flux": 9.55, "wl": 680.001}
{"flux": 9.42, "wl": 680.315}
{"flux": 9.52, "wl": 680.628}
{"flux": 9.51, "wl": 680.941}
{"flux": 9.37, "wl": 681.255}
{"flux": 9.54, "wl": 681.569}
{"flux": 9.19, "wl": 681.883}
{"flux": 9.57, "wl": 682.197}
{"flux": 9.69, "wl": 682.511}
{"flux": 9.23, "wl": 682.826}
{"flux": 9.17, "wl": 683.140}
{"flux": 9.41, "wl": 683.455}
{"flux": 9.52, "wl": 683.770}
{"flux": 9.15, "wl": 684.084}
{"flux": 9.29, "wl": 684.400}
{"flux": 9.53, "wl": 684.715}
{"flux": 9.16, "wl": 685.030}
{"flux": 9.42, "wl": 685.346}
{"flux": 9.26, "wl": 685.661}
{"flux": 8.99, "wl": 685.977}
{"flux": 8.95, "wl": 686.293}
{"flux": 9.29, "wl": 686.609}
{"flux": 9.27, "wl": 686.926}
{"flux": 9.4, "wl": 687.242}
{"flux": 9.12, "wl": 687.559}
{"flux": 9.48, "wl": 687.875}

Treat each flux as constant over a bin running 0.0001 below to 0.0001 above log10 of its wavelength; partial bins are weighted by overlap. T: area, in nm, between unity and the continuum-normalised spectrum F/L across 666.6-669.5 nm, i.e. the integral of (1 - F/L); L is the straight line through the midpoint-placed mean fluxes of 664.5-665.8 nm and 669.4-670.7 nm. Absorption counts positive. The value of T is -0.02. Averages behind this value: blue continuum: 9.93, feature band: 9.86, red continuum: 9.71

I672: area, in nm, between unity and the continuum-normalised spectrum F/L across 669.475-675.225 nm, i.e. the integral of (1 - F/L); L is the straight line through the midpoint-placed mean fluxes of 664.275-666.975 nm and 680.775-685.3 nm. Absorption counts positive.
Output 0.04 nm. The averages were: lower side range 9.87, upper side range 9.38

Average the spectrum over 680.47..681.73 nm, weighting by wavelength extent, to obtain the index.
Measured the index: 9.49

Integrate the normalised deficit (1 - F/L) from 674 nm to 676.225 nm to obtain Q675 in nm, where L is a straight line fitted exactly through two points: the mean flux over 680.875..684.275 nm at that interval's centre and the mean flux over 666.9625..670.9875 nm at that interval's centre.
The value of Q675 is 0.02 nm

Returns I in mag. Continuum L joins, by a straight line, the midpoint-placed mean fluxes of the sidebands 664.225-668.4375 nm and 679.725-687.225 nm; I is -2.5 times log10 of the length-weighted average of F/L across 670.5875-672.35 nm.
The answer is 0.02 mag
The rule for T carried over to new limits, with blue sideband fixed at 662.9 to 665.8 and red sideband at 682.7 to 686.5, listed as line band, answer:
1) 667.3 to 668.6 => -0.02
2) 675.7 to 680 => -0.06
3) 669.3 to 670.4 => 0.00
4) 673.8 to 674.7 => 0.00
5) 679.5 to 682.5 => -0.04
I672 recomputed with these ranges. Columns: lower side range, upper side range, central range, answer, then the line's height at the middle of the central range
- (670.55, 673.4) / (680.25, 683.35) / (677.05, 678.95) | -0.03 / 9.49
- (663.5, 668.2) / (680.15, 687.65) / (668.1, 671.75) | 0.00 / 9.75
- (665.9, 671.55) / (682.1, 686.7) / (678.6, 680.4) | -0.02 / 9.46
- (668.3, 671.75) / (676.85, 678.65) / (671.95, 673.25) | 0.01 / 9.67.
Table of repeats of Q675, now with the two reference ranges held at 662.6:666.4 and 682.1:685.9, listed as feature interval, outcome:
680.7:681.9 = -0.001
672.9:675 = -0.007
